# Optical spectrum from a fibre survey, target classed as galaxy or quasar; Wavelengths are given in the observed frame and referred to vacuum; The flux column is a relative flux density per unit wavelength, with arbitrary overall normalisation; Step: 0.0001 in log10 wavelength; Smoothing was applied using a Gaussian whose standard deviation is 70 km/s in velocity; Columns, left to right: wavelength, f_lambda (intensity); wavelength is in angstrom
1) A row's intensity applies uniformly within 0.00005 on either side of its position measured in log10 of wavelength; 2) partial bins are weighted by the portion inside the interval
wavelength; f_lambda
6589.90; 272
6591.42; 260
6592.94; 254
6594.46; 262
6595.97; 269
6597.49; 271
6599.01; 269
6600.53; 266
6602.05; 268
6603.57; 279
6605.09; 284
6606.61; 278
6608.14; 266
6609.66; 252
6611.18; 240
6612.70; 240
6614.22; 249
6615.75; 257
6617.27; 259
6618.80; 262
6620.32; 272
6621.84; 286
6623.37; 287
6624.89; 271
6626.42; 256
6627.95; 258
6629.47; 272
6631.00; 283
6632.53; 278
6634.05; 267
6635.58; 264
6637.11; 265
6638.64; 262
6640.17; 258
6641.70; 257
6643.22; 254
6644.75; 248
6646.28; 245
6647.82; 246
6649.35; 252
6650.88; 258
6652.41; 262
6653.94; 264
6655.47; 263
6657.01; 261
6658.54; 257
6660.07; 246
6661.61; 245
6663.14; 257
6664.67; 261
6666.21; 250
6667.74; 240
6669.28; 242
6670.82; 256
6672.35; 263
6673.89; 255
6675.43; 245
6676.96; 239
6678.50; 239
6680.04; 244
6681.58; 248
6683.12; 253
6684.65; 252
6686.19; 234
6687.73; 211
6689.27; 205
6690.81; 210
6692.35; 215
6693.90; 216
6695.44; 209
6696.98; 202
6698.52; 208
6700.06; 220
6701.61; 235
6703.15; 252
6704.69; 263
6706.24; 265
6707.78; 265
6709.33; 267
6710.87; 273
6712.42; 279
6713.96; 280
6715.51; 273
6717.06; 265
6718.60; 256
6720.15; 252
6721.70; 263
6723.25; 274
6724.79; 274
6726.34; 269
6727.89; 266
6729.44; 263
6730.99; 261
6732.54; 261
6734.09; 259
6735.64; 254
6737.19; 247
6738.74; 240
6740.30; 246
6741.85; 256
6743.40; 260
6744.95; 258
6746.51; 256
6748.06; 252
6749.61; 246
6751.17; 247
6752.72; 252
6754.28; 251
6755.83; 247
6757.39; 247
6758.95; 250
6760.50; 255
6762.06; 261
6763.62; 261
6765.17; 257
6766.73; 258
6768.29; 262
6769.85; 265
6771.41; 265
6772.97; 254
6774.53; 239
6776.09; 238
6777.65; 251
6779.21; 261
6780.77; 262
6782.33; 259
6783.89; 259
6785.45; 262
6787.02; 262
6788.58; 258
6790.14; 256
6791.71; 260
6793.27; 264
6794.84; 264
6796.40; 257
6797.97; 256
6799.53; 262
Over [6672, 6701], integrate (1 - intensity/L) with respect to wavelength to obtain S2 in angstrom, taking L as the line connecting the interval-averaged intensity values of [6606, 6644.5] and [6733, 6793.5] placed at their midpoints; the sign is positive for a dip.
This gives 3.4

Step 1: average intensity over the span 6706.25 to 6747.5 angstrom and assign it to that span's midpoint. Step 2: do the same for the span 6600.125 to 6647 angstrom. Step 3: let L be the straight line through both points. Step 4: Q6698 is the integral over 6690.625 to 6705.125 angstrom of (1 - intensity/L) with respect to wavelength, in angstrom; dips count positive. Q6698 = 2.2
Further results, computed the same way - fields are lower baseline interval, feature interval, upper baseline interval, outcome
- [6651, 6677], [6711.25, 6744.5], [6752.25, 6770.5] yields -0.9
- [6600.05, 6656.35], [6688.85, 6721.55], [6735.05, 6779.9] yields 1.6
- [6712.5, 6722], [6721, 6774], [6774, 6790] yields 0.9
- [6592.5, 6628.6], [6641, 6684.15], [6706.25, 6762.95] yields 1.8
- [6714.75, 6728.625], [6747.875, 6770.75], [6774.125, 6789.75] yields 0.5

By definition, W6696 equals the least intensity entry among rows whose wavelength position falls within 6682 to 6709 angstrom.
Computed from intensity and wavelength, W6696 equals 202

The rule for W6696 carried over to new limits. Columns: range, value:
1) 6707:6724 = 252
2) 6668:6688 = 211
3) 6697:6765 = 208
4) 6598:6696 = 205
